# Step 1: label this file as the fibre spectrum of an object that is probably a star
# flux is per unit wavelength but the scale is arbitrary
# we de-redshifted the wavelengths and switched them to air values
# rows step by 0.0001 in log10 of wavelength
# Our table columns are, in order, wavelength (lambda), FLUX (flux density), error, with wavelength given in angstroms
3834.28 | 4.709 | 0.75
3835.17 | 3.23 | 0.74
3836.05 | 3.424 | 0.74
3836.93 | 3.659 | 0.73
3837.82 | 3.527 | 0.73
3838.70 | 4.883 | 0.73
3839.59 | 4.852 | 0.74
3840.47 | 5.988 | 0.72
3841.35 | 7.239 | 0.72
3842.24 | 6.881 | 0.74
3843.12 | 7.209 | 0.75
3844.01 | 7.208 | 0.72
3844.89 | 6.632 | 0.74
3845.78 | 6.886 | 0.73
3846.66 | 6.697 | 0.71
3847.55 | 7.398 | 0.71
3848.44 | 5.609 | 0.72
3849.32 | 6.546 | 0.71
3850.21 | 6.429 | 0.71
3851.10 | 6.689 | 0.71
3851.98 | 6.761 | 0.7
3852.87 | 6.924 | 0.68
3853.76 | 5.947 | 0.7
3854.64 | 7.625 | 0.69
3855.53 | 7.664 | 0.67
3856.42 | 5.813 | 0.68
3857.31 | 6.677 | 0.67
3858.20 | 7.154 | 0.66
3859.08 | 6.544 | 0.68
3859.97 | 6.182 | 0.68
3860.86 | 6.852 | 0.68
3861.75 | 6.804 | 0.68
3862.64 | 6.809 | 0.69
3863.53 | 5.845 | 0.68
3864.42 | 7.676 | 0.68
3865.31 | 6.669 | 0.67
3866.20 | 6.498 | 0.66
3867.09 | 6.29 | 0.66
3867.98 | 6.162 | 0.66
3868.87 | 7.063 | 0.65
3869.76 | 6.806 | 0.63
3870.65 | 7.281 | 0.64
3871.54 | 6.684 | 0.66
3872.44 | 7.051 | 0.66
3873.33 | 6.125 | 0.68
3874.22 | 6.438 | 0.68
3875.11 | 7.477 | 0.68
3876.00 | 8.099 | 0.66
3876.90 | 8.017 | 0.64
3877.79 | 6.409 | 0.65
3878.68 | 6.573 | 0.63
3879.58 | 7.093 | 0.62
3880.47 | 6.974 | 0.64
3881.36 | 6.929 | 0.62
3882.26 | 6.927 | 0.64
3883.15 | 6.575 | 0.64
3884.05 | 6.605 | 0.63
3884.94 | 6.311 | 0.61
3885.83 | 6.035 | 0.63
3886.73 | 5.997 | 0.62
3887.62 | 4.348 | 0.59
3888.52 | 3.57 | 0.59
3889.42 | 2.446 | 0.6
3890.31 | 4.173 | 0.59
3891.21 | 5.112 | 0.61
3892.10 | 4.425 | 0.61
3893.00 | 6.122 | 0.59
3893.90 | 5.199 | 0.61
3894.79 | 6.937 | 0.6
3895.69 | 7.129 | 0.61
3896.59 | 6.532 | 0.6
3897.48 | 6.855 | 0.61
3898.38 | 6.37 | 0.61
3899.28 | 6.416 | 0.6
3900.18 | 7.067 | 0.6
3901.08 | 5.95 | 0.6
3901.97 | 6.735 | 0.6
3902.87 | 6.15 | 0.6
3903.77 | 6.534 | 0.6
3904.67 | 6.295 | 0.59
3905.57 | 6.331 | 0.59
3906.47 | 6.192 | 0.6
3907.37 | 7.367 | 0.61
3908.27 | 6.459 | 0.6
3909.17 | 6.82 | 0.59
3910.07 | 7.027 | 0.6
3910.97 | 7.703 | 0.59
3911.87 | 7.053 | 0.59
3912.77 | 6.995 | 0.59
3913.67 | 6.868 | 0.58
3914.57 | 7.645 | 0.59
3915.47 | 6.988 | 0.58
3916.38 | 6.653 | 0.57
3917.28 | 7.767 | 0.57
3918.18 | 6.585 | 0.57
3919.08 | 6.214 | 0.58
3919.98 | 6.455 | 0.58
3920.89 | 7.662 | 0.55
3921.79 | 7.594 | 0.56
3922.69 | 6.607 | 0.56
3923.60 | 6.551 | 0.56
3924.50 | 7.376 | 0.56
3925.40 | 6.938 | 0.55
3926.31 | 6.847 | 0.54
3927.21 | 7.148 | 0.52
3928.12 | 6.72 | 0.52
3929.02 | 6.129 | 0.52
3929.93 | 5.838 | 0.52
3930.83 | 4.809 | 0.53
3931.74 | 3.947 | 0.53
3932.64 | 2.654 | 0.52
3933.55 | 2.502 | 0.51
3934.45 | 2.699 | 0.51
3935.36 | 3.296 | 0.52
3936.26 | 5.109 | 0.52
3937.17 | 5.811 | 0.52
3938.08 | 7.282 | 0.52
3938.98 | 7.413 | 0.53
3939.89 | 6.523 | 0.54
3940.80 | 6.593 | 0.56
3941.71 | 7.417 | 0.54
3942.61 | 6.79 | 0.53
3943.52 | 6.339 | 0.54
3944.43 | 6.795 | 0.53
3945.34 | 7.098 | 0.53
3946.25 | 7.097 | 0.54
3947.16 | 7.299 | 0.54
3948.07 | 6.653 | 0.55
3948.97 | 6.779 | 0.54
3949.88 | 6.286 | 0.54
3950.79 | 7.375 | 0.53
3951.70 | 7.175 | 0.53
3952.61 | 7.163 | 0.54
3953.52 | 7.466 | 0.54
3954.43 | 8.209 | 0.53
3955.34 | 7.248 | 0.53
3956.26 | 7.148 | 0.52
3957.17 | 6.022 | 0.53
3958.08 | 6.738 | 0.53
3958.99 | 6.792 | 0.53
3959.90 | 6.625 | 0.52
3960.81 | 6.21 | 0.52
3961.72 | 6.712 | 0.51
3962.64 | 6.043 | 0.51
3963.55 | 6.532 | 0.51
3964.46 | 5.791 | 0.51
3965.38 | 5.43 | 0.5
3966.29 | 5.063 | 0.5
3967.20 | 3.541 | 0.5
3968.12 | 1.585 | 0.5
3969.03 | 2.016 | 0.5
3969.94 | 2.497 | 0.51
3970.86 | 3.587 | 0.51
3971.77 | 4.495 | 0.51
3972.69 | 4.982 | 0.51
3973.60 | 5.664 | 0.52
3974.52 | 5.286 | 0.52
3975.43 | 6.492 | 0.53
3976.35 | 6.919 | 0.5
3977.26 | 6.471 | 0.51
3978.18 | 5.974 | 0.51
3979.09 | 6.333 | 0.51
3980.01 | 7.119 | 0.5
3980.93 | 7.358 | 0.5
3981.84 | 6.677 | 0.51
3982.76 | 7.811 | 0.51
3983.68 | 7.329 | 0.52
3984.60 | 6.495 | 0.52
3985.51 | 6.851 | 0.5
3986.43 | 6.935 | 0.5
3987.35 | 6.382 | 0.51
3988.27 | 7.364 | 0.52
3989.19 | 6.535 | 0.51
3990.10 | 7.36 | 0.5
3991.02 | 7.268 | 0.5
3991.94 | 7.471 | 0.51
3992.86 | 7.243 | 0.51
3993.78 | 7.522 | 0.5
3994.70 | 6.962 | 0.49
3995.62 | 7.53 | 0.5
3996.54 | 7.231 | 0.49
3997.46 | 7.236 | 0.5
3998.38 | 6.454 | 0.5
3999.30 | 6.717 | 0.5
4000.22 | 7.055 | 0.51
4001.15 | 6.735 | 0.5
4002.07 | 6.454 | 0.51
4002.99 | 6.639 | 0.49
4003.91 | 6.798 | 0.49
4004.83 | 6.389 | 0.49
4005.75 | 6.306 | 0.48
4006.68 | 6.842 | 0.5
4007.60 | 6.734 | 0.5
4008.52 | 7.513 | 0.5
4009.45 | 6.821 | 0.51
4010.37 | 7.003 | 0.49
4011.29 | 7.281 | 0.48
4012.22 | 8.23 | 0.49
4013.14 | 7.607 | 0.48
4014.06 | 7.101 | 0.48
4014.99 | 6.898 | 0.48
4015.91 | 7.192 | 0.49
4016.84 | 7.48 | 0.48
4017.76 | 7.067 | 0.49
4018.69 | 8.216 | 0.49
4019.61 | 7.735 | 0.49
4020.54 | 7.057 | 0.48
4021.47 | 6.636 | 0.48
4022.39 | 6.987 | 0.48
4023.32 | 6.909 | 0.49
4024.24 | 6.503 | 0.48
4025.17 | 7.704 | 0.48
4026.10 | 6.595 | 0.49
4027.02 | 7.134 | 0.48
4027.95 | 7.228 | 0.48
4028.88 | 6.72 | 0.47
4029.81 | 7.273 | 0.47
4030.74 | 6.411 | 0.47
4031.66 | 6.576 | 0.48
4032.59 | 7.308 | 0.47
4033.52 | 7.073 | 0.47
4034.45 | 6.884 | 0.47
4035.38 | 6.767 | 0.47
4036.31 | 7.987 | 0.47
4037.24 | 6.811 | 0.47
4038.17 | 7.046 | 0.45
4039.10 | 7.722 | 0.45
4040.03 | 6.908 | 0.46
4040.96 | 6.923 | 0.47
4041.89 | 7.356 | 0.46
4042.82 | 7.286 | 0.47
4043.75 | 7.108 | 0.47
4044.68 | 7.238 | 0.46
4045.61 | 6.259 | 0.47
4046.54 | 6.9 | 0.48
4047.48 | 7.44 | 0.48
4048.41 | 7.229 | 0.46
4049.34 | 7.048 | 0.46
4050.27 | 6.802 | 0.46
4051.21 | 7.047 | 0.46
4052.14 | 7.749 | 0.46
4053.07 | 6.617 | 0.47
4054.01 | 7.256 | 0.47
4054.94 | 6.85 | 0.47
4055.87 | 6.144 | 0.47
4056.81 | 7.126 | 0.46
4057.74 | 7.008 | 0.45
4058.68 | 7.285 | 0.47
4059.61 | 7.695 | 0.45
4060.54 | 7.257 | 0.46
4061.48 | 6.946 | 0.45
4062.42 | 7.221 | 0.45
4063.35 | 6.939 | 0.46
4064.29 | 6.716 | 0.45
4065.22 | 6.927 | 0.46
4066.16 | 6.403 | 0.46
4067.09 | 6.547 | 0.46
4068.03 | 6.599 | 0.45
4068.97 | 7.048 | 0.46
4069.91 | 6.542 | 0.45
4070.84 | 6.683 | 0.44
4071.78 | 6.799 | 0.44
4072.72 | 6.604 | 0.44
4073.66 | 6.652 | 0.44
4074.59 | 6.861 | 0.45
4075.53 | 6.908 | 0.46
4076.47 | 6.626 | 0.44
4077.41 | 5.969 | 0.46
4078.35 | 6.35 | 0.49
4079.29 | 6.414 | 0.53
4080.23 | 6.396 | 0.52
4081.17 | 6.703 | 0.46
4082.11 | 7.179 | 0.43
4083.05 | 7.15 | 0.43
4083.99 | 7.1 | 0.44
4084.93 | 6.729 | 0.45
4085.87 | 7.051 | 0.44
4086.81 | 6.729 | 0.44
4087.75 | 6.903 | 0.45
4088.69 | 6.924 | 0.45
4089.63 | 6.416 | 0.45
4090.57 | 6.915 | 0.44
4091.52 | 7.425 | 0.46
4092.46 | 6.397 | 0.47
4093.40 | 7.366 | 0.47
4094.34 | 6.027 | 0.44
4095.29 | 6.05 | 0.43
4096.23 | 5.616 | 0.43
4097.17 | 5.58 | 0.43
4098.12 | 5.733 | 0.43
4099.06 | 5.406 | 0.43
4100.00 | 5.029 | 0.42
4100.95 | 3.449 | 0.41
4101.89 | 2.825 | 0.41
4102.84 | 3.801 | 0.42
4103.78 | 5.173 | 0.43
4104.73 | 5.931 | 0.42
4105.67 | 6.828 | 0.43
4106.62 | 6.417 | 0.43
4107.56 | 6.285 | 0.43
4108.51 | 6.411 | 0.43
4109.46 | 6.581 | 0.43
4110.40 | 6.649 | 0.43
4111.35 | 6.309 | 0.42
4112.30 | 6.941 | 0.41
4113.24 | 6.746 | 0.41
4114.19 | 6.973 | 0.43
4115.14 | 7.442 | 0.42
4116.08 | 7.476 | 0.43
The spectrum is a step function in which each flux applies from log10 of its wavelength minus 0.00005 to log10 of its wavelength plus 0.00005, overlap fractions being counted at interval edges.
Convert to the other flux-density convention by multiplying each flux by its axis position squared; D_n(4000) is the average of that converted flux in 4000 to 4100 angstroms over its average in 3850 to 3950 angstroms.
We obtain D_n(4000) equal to 1.16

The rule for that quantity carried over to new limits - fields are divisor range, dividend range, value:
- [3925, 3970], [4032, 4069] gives 1.24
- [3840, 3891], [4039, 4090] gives 1.17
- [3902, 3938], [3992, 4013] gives 1.17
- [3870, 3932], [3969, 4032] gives 1.10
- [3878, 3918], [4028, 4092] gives 1.19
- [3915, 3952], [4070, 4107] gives 1.07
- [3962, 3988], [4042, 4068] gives 1.29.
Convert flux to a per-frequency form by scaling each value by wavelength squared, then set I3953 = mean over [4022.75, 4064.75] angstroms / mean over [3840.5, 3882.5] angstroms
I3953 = 1.13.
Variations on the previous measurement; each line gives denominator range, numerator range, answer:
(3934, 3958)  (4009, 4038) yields 1.13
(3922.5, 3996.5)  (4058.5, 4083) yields 1.16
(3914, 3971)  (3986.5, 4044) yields 1.20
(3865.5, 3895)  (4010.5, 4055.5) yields 1.24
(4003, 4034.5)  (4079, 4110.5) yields 0.90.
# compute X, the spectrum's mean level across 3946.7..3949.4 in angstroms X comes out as 6.93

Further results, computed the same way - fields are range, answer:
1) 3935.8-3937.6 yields 5.45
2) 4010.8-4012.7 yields 7.75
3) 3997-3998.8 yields 6.86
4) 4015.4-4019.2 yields 7.49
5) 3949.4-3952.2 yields 6.94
